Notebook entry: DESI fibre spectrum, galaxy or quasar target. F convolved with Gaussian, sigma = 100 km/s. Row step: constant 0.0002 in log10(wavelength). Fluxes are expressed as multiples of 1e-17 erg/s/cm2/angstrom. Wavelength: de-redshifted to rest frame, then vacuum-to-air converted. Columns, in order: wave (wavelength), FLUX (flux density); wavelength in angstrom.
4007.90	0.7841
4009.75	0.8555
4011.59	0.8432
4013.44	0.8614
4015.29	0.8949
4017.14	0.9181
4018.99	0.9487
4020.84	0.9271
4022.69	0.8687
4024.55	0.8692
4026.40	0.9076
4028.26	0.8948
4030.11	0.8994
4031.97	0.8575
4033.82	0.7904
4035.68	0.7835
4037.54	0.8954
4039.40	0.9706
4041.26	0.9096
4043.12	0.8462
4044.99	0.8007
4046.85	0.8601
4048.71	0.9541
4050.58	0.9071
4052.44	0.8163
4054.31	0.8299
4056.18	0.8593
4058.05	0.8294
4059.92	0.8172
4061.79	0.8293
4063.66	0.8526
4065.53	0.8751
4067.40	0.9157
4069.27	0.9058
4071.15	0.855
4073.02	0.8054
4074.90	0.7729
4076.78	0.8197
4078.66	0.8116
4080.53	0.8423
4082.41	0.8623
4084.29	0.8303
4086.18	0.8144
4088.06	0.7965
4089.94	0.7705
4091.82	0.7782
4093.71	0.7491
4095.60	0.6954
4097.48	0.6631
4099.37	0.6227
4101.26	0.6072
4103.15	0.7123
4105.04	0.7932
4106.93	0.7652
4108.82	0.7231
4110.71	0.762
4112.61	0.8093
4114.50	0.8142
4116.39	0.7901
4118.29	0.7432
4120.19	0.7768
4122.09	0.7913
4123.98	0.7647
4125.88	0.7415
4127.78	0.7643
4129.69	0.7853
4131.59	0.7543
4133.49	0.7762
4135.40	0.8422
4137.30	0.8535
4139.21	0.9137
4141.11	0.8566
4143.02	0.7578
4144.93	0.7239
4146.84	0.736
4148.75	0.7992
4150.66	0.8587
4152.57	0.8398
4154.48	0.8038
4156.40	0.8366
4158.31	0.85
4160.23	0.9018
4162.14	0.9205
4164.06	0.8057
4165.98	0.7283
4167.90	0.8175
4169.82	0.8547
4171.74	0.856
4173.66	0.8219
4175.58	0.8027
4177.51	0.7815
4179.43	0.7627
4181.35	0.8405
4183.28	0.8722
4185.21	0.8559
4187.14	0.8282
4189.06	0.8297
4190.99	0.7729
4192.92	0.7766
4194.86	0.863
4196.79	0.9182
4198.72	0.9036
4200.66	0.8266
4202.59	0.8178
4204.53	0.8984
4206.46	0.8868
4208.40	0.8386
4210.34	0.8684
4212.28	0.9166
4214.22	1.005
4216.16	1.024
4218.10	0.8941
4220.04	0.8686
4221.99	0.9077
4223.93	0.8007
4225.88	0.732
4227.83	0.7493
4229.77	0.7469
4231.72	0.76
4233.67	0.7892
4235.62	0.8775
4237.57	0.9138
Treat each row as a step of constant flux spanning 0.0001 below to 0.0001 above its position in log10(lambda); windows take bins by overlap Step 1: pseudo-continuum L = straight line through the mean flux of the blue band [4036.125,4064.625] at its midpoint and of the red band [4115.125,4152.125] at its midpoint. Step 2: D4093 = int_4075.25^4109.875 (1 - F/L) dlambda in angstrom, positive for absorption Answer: 2.9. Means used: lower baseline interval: 0.864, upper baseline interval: 0.792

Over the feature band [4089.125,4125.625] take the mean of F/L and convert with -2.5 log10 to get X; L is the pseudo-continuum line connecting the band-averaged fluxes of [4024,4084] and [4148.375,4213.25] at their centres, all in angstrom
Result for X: 0.15 mag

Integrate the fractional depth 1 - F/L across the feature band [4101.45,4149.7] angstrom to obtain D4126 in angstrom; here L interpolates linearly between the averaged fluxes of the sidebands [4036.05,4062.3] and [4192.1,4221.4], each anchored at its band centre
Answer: 5.3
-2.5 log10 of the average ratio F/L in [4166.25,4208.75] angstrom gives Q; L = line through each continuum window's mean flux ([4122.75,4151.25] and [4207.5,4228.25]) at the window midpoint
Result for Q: 0.01 mag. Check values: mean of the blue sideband 0.794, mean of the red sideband 0.876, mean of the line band 0.836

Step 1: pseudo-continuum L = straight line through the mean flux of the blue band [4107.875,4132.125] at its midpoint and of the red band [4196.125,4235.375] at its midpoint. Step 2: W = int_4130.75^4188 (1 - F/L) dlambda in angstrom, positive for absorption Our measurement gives -1.1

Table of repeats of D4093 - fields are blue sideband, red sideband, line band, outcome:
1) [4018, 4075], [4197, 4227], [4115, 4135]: 2.3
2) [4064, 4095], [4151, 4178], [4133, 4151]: 0.4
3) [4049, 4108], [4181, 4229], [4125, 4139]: 0.5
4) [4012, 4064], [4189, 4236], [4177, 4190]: 0.4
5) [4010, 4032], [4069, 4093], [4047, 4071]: -0.6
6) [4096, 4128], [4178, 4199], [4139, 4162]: -1.0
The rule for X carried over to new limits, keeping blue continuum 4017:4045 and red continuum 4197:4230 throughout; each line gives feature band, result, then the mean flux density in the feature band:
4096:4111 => 0.24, 0.704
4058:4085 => 0.05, 0.842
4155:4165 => 0.01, 0.86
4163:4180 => 0.09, 0.805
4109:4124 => 0.13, 0.78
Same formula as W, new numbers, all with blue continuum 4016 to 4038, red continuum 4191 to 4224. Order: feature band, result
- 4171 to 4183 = 0.9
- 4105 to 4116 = 1.3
